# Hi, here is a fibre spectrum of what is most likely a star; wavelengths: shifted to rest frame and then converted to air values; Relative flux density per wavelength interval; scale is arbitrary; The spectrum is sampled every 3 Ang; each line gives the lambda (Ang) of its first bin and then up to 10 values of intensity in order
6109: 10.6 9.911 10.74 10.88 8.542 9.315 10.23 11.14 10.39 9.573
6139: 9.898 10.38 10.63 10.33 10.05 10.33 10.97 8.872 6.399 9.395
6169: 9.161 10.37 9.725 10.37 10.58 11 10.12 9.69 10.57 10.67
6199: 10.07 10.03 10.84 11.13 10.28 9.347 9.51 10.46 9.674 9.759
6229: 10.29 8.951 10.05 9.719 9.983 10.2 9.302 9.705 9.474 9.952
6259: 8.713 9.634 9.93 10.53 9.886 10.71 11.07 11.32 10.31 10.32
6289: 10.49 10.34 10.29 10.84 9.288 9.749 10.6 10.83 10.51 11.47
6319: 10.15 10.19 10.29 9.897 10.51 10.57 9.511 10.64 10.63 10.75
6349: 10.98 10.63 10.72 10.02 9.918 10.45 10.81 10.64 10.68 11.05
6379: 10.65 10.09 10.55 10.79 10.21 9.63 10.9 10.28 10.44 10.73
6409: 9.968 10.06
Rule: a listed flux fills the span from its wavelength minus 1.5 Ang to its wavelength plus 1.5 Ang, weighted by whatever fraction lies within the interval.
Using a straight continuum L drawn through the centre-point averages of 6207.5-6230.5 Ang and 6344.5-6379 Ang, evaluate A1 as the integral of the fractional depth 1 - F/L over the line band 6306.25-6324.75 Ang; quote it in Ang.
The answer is -0.3 Ang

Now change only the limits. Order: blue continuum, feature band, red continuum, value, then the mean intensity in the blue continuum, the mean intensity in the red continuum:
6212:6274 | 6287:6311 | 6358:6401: -0.6 Ang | 9.78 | 10.5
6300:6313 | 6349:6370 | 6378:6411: -0.4 Ang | 10.2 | 10.4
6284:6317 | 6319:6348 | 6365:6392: 0.5 Ang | 10.4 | 10.6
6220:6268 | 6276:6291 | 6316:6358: -1.0 Ang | 9.74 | 10.4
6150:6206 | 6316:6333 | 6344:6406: 0.1 Ang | 9.95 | 10.5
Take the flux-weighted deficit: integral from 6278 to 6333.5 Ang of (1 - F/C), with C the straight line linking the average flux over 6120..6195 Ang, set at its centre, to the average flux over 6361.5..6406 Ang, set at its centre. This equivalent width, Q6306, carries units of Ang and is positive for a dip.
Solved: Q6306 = -0.6 Ang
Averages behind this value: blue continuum 9.94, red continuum 10.5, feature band 10.4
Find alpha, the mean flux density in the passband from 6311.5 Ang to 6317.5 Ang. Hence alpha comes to 11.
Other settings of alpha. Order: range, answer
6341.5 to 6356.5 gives 10.7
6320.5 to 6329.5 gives 10.1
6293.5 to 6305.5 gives 10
